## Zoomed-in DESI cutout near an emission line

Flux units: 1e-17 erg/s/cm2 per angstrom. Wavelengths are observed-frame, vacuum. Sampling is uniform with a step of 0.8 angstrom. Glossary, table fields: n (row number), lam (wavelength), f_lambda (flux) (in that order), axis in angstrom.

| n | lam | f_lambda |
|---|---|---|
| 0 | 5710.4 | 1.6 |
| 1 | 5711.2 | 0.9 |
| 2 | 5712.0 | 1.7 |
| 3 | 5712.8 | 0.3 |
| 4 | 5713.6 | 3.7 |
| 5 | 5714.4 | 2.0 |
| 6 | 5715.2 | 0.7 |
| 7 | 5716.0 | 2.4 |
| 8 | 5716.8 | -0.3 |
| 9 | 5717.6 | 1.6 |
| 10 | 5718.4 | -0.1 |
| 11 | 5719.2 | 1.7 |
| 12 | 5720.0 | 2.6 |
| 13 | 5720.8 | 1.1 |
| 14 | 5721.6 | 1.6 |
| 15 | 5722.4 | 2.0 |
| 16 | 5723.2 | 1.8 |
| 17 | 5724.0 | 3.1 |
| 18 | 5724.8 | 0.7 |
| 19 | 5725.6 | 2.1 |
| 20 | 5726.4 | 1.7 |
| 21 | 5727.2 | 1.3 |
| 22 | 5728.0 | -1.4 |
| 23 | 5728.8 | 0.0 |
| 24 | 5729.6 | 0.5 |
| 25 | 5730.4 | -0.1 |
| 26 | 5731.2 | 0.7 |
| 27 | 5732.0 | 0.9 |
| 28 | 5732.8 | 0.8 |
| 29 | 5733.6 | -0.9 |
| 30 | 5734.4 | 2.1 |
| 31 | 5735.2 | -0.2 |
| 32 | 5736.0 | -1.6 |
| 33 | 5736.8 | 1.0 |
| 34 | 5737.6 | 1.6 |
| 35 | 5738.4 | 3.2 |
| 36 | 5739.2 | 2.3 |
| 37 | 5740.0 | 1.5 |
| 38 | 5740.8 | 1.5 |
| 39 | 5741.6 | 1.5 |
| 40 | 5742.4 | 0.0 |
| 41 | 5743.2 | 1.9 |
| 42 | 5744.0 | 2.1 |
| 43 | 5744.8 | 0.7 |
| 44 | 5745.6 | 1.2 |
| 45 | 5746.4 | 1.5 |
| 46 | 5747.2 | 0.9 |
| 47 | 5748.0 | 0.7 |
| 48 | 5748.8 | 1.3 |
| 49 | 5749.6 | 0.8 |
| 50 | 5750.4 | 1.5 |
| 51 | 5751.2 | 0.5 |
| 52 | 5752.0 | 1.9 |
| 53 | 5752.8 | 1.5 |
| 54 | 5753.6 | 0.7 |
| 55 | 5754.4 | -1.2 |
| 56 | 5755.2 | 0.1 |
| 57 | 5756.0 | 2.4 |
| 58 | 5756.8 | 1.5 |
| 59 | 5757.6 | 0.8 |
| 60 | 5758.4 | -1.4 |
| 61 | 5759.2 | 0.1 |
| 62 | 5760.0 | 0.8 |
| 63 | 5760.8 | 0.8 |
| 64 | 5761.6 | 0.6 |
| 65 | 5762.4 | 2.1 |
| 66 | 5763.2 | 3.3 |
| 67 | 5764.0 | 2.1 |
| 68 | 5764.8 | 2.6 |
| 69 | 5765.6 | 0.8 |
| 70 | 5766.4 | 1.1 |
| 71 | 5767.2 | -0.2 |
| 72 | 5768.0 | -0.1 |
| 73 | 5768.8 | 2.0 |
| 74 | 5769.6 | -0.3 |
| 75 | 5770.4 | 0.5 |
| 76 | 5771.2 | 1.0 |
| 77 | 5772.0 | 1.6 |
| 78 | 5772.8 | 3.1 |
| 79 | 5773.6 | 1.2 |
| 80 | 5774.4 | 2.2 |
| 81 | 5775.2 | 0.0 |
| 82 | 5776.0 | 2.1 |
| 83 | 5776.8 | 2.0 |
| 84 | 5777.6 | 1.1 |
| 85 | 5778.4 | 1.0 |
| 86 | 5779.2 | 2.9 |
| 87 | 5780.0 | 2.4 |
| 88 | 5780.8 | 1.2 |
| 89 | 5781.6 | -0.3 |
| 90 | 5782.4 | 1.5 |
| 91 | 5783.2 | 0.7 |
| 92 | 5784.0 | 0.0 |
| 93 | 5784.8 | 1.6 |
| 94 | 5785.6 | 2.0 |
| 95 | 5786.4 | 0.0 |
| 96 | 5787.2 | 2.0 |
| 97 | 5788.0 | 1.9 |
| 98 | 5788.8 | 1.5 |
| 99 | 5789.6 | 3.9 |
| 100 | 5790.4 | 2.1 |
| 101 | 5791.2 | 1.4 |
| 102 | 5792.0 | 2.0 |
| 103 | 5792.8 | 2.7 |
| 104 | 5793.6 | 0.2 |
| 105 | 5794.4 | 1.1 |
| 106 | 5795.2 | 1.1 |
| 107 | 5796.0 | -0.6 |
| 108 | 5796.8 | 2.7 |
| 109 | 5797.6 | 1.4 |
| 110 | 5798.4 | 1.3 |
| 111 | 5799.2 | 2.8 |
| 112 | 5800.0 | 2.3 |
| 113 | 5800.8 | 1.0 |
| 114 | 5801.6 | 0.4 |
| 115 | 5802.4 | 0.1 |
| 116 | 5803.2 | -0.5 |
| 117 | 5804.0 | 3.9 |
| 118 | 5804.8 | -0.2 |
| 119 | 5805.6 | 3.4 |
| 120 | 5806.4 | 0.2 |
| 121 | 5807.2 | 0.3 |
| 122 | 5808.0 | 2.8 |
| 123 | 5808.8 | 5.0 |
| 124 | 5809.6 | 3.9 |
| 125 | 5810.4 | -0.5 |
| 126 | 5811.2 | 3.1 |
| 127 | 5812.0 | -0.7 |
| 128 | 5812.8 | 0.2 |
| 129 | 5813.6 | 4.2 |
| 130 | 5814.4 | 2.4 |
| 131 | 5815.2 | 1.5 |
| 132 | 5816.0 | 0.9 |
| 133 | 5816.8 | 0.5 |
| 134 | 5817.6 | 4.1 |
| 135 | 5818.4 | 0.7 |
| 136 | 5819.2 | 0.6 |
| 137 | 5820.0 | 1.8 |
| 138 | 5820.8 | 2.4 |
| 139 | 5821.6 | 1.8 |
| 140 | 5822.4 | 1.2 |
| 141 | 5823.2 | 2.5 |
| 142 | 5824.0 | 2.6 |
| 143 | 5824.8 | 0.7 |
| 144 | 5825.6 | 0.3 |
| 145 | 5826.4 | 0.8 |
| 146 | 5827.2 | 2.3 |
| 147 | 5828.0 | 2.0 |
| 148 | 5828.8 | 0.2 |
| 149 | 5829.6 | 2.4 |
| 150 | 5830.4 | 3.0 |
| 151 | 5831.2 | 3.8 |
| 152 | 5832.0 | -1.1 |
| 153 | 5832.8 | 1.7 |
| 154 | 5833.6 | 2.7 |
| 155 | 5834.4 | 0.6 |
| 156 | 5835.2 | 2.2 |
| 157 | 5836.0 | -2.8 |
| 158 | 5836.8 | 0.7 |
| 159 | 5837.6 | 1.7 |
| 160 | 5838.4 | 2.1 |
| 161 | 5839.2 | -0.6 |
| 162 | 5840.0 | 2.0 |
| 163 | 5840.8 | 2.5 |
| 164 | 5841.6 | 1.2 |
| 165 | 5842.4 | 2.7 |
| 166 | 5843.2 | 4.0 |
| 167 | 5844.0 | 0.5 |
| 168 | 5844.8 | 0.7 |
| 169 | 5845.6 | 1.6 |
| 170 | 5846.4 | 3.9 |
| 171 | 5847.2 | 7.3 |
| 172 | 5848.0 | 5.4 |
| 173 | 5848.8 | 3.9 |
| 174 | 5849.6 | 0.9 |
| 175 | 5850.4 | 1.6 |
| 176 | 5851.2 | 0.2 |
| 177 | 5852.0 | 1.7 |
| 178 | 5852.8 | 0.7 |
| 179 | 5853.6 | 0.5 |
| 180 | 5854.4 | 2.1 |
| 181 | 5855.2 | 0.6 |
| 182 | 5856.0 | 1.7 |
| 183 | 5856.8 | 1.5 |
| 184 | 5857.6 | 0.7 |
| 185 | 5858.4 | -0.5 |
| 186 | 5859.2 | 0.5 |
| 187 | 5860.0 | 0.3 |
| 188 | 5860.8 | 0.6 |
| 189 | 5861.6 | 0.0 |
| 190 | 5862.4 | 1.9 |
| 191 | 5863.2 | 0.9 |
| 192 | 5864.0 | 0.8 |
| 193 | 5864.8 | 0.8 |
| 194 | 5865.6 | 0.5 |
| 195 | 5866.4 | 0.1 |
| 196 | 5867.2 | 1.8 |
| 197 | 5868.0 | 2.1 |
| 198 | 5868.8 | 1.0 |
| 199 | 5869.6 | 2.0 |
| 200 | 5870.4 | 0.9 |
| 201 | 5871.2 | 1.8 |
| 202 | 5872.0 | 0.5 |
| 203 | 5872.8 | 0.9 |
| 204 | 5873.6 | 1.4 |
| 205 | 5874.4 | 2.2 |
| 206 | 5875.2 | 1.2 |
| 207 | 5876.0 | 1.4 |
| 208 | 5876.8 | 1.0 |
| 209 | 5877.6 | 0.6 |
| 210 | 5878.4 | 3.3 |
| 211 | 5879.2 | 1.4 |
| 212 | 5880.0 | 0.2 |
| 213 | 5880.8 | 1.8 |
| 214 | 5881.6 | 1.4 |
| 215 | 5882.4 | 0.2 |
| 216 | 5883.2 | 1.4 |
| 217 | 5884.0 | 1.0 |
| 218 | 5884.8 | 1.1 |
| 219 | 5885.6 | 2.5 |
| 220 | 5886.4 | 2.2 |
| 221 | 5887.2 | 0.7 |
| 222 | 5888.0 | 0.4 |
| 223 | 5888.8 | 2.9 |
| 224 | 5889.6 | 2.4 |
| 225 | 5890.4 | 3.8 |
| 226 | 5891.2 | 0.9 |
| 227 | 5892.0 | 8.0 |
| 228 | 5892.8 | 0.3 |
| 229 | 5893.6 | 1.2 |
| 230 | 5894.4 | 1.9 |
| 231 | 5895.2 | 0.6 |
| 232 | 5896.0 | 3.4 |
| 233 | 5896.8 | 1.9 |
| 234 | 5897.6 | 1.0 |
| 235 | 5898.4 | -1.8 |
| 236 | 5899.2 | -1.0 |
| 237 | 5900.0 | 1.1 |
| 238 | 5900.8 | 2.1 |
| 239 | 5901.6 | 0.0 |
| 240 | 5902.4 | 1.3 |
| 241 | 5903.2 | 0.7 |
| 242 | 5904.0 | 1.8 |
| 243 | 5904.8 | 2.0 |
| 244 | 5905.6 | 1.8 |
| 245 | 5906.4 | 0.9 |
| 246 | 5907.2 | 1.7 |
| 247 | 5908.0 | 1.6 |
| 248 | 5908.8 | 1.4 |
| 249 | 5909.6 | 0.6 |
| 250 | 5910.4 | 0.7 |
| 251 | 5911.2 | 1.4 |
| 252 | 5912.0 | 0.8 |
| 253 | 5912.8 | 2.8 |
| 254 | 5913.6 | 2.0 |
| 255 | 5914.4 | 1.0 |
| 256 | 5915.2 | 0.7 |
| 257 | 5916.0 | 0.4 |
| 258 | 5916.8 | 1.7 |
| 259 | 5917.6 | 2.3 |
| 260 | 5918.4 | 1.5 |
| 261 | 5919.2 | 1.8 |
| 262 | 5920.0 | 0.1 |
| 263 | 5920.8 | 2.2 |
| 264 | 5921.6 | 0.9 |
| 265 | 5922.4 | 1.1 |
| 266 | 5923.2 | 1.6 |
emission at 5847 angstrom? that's [O III]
